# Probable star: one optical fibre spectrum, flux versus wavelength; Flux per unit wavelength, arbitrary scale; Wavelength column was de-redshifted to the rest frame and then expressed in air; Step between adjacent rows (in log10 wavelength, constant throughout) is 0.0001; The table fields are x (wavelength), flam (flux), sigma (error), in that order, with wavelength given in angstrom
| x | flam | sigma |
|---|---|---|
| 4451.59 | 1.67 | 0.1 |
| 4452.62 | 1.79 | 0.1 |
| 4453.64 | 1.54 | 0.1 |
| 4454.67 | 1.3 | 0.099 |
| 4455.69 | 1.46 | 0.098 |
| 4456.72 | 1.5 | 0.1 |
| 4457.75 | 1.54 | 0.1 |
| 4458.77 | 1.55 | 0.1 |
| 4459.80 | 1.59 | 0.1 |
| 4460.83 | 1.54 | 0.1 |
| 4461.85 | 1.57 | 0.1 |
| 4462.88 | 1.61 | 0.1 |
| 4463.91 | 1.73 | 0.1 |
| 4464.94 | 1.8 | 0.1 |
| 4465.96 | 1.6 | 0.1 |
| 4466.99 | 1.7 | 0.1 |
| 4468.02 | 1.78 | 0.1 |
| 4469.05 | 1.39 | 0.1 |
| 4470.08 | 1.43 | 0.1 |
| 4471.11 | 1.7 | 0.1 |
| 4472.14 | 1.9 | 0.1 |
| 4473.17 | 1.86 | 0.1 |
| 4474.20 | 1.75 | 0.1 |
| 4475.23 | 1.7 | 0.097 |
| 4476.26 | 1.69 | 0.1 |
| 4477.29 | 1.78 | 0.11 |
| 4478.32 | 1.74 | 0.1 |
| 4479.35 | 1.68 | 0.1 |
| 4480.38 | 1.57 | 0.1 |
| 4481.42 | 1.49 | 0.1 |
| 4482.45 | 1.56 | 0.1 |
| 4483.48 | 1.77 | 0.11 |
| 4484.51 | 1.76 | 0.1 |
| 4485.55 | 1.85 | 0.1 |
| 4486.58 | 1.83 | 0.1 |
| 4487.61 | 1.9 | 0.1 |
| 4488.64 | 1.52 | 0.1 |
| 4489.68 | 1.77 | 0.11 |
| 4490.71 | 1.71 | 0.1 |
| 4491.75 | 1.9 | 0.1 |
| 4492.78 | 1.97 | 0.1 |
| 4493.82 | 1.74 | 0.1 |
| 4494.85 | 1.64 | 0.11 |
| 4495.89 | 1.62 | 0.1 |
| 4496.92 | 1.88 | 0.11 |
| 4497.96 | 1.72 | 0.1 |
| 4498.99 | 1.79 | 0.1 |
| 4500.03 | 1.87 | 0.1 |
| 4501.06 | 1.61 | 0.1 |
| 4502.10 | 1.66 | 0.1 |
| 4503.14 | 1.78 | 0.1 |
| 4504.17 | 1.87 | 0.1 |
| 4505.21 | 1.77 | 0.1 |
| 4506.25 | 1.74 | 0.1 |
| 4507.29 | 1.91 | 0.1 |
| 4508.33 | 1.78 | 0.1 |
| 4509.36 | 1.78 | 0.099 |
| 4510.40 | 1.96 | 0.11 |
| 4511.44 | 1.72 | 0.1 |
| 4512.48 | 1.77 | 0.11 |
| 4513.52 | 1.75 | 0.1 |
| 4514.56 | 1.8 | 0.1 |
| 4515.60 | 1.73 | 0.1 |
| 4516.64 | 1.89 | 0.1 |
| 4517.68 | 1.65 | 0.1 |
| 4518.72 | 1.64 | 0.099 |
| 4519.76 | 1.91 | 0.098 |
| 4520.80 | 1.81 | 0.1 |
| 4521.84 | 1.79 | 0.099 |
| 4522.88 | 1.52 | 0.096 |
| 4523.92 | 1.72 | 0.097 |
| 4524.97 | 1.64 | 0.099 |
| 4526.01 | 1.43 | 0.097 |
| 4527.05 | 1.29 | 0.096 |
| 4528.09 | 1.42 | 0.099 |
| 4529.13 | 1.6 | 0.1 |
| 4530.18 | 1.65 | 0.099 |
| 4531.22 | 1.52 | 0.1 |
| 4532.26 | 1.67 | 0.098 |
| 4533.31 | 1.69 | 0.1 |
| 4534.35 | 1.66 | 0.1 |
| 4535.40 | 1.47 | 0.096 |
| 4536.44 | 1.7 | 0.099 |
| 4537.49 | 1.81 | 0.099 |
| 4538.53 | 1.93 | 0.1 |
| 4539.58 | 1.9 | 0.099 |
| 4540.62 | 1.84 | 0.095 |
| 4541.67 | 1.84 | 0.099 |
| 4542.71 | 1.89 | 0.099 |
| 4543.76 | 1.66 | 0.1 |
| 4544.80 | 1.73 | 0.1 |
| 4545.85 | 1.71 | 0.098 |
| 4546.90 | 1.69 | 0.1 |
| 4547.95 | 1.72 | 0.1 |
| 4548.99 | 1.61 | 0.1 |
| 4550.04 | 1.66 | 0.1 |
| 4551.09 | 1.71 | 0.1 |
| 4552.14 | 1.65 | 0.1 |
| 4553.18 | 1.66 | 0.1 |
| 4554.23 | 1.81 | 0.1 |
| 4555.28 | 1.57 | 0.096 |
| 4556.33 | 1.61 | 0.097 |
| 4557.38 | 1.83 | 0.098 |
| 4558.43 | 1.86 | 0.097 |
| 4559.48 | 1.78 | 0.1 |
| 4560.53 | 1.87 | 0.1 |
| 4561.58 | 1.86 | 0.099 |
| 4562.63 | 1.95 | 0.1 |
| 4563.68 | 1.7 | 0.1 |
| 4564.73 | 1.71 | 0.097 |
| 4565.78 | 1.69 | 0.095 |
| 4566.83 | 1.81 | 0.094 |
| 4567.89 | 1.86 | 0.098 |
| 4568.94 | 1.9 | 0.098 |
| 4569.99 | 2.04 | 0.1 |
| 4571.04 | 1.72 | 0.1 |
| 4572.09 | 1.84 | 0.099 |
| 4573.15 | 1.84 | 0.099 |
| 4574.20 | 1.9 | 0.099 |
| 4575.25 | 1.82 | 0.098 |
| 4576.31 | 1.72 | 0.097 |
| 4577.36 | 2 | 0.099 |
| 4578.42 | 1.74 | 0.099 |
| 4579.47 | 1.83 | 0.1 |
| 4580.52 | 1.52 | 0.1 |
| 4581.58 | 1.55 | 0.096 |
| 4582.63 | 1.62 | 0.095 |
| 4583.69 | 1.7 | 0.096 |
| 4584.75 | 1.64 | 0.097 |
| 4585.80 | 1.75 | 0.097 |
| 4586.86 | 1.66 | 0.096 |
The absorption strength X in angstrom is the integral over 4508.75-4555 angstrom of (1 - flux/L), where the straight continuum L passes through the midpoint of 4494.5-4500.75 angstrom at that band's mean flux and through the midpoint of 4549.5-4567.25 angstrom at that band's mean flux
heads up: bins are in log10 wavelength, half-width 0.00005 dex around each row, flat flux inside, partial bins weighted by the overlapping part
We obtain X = 1.2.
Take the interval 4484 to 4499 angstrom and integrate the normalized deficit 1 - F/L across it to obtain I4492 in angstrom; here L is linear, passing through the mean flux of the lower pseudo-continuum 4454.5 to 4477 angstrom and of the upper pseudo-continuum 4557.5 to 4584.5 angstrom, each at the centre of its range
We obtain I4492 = -0.9 angstrom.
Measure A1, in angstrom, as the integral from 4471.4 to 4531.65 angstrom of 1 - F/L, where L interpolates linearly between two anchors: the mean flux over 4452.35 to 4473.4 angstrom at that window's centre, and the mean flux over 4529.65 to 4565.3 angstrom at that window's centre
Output -2.2 angstrom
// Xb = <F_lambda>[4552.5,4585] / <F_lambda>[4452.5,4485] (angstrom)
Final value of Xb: 1.08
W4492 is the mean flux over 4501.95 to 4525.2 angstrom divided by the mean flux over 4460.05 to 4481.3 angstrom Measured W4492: 1.1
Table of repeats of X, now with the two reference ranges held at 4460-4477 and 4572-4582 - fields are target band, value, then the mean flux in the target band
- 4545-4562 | 0.3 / 1.72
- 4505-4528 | -0.1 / 1.72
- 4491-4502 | -0.5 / 1.77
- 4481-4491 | -0.2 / 1.72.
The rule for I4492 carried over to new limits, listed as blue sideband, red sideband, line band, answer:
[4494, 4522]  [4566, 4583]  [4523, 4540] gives 1.46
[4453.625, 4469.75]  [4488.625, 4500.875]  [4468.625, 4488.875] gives -0.29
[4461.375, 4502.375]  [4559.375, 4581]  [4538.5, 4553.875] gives 0.40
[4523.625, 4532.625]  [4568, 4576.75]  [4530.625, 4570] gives -1.23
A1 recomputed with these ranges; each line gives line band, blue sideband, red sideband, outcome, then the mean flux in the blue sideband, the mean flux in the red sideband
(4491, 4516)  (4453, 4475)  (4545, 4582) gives -1.6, 1.61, 1.76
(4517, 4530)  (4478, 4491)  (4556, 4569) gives 1.0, 1.7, 1.8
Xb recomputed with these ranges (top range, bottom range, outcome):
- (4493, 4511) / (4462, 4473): 1.07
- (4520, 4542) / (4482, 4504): 0.95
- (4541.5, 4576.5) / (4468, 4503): 1.03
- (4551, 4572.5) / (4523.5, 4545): 1.07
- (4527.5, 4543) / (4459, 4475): 1.02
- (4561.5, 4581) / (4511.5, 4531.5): 1.09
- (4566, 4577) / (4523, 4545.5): 1.11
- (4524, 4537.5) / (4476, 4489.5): 0.92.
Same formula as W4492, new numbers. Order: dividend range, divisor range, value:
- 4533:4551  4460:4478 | 1.03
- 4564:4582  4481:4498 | 1.03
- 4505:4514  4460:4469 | 1.09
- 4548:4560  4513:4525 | 0.98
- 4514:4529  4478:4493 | 0.96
